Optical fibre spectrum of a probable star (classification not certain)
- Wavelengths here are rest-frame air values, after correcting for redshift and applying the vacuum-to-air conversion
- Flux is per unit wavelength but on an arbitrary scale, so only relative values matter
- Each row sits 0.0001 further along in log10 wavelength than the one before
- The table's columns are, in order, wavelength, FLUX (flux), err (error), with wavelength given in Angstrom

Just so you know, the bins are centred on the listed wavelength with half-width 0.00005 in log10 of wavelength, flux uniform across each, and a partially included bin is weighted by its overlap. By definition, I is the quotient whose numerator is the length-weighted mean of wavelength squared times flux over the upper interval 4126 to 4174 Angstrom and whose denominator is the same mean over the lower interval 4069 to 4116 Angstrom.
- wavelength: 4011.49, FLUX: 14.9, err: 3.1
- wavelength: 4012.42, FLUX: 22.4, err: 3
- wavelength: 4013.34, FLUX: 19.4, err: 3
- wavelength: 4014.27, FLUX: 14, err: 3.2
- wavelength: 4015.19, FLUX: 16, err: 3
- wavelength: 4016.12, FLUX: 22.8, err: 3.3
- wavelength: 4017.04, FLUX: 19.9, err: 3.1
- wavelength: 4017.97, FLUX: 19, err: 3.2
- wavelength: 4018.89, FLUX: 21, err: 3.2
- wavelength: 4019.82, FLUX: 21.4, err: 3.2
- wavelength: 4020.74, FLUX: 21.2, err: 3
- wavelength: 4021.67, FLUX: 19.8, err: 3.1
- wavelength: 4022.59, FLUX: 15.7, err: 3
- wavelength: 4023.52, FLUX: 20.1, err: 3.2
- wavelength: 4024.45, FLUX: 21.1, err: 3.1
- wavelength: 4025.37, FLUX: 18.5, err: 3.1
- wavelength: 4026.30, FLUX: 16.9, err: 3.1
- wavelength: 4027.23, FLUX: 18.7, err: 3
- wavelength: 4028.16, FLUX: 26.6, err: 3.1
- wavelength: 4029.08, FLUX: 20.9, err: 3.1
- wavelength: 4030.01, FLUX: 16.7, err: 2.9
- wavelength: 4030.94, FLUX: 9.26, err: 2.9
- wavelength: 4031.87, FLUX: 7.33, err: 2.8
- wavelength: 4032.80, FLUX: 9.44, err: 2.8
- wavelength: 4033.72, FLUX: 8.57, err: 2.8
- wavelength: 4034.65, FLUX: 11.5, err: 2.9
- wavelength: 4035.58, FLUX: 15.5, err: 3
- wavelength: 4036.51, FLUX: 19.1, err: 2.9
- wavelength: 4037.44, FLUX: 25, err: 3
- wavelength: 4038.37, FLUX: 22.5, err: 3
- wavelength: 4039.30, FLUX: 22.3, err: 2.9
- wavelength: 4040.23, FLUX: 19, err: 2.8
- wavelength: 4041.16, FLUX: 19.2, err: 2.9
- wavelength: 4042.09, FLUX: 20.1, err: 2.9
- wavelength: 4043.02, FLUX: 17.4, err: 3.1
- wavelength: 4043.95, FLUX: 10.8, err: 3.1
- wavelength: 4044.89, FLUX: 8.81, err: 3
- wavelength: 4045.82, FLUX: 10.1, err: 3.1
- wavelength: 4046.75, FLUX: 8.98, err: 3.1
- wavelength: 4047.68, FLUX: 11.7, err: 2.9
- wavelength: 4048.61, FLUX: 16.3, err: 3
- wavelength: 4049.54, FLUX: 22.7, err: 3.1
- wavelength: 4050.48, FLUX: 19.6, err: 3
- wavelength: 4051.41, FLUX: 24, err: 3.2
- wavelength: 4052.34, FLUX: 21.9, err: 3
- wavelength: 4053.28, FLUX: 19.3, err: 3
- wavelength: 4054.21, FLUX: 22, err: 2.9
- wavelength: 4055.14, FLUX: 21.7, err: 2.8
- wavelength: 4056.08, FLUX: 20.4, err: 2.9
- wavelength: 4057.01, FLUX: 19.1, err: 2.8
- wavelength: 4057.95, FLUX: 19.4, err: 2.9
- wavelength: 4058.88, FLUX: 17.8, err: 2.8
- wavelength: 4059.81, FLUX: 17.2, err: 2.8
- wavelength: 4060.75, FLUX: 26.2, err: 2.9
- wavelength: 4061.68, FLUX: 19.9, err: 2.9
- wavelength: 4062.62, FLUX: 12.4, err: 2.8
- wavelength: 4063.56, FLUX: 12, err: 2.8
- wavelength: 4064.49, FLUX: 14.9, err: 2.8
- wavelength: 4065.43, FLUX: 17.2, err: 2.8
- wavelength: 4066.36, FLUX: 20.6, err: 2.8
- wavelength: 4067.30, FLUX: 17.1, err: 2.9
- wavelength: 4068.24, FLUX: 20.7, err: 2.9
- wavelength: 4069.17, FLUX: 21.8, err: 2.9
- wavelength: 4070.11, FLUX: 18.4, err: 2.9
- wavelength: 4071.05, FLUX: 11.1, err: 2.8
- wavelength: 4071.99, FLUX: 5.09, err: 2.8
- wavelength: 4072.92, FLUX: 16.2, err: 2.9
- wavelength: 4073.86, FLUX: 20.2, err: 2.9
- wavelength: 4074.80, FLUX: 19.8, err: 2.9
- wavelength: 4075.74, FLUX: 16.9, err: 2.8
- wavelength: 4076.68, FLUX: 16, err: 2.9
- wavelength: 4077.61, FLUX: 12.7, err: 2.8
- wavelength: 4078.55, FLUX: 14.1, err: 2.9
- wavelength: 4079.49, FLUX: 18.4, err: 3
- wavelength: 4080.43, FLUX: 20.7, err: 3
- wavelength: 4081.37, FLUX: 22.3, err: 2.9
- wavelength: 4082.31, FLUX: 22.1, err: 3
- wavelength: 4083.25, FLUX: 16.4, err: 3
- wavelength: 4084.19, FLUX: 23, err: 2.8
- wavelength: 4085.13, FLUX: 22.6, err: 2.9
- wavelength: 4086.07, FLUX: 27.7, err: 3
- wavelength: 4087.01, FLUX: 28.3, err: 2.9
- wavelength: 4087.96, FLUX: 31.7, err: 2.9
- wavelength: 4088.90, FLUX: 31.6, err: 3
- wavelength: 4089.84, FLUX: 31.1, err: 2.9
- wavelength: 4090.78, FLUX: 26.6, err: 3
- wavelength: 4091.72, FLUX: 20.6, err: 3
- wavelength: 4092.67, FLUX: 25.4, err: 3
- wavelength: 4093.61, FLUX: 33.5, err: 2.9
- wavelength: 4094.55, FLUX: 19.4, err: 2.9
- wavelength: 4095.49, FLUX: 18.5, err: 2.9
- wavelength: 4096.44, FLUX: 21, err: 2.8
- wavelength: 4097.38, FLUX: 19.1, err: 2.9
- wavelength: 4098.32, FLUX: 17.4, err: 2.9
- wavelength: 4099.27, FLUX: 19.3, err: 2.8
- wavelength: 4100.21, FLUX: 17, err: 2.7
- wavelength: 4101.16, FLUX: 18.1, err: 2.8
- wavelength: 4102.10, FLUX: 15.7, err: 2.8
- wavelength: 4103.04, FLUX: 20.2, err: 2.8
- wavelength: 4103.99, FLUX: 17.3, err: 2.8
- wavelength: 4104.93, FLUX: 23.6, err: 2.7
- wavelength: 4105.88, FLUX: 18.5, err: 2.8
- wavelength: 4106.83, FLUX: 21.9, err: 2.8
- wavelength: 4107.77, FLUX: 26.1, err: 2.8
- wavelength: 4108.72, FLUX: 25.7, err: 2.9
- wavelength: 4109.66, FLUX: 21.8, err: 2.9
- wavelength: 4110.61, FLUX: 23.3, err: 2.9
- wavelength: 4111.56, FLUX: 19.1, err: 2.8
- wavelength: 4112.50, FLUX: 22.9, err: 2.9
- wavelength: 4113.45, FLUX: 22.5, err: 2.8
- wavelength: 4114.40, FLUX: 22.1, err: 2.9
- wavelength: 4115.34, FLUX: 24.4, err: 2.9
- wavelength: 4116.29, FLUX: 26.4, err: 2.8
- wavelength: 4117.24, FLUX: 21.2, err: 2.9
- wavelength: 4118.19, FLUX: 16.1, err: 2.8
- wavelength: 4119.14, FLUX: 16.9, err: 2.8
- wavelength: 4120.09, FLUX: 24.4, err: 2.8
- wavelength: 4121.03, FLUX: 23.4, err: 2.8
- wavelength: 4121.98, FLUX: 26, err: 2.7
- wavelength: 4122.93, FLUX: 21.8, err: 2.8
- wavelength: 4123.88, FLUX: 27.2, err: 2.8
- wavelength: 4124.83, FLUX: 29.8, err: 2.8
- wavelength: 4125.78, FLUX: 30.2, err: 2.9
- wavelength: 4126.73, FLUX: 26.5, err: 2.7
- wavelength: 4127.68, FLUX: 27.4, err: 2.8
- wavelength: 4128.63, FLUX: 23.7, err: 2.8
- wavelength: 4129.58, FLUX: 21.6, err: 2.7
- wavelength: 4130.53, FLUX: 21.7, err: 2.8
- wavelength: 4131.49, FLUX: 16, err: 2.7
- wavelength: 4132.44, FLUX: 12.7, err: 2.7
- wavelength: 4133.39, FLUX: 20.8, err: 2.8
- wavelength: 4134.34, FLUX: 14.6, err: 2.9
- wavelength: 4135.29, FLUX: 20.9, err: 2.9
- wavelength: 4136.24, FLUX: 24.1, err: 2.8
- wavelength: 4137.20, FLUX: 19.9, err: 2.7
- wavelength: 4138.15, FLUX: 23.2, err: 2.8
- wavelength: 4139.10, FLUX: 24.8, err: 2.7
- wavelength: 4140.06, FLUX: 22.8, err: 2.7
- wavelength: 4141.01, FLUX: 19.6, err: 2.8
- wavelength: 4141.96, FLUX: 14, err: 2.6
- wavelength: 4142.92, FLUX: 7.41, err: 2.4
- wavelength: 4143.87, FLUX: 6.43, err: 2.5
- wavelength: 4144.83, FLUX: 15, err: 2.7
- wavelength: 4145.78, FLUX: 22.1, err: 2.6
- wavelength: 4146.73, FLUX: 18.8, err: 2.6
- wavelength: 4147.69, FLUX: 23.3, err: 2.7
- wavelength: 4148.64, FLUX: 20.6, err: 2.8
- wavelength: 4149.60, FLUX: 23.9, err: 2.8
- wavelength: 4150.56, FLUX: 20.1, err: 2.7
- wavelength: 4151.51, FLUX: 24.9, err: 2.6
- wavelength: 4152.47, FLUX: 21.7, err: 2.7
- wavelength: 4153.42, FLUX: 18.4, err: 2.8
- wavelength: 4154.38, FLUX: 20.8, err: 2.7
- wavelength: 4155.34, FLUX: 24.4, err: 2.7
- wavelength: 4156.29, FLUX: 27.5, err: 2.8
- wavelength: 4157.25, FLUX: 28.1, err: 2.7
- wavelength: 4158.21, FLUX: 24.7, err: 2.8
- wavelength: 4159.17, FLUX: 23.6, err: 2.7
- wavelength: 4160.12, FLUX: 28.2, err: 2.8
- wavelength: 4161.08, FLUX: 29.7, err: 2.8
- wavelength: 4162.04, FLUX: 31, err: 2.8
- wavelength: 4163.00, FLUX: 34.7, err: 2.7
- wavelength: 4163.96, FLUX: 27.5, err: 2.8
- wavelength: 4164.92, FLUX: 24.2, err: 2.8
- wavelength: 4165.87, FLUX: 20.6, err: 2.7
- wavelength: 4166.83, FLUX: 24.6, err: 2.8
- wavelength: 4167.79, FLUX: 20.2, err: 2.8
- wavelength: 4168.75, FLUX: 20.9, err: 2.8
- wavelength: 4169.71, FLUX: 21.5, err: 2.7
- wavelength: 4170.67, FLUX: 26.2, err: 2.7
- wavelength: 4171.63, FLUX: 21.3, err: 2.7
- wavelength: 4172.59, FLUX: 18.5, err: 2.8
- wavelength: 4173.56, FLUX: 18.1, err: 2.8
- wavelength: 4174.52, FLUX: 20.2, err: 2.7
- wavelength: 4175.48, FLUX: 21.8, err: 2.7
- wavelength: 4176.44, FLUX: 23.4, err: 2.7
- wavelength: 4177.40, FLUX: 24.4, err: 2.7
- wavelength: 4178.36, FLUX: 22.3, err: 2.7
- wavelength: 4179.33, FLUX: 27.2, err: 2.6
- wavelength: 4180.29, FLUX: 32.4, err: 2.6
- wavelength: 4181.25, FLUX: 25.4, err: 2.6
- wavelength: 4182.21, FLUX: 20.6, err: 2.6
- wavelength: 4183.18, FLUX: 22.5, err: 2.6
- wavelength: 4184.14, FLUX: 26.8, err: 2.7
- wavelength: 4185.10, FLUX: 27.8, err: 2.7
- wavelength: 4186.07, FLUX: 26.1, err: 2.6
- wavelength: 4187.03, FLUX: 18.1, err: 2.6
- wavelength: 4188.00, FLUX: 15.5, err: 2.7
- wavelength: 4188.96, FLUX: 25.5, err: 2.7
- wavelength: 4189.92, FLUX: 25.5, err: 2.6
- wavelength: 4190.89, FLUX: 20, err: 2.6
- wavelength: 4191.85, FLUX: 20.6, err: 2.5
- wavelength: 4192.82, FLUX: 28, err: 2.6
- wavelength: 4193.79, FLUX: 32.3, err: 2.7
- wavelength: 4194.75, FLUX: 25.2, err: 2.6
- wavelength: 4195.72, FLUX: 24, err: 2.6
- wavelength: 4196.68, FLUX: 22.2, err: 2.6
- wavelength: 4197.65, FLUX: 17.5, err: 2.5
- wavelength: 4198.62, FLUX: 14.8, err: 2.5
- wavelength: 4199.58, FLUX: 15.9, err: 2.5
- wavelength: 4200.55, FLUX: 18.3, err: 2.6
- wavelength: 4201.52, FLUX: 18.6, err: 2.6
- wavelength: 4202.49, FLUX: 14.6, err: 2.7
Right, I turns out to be 1.1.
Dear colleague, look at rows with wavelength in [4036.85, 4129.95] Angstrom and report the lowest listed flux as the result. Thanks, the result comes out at 5.09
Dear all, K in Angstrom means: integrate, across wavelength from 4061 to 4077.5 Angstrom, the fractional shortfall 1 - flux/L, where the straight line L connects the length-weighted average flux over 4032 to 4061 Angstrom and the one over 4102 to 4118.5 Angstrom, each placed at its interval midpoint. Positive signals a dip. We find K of 2.2 Angstrom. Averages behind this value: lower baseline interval 17.5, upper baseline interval 21.8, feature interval 16.5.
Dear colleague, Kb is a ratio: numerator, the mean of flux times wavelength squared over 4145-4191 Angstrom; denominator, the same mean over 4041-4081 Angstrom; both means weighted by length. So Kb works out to 1.44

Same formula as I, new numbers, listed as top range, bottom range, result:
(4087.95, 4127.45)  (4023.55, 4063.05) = 1.35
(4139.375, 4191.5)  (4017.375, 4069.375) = 1.35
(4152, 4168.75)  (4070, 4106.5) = 1.27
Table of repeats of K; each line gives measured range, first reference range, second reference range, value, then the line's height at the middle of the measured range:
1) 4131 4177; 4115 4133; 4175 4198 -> 3.65 Angstrom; 23.5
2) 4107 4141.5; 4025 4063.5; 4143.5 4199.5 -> -2.59 Angstrom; 21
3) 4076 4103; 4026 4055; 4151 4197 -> -3.00 Angstrom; 19.6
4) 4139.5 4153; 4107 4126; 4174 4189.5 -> 2.83 Angstrom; 23.6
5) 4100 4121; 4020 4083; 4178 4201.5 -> -1.47 Angstrom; 19.8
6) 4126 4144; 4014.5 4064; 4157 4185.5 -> 2.30 Angstrom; 22.7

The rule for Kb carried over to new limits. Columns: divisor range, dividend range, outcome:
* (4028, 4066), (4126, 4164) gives 1.34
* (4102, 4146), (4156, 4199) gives 1.16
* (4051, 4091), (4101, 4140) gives 1.14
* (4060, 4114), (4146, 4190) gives 1.21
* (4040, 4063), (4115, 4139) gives 1.30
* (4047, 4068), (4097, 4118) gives 1.15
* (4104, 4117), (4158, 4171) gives 1.15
